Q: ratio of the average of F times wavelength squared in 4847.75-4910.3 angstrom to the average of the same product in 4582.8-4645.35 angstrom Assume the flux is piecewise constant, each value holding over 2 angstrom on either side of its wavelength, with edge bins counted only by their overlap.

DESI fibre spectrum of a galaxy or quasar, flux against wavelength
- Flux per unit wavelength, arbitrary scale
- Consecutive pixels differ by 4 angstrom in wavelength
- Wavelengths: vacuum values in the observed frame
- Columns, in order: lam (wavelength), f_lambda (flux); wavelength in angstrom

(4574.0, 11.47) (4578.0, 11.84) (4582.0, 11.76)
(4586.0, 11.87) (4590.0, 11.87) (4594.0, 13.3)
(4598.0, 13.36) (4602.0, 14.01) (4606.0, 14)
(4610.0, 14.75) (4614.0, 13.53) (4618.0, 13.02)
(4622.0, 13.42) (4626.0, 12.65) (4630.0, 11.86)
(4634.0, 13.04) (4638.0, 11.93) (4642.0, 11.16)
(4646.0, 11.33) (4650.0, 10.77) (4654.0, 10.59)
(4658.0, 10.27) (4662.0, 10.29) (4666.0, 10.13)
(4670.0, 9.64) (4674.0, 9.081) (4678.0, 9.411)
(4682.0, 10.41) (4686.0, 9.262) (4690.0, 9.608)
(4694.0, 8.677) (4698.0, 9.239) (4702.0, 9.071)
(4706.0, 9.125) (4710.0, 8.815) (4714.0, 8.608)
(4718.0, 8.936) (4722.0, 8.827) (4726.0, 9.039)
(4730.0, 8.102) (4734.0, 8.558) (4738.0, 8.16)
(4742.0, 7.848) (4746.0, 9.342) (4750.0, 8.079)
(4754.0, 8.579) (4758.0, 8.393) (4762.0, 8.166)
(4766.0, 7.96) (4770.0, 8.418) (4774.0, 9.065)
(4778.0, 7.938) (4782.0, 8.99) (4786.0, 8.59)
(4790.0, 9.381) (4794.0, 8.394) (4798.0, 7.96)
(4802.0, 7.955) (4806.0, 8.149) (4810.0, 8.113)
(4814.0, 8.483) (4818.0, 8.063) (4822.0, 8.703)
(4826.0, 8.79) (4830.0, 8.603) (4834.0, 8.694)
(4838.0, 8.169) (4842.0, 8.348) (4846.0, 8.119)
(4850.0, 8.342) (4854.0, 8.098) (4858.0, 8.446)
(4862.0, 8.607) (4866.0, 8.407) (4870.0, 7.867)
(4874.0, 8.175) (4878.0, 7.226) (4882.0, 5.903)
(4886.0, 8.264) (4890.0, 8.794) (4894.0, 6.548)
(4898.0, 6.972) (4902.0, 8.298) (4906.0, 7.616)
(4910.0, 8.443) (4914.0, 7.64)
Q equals 0.68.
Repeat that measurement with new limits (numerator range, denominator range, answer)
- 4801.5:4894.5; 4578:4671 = 0.74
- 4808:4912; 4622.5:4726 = 0.86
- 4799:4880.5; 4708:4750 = 1.00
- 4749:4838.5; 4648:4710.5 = 0.92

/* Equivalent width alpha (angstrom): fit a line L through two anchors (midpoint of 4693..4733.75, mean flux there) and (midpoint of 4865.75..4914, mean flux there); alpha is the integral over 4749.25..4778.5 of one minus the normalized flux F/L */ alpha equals 0.5 angstrom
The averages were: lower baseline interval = 8.84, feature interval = 8.36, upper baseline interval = 7.68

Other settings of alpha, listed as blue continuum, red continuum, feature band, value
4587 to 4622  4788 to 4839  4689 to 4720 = 5.7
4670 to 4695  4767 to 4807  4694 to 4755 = 2.5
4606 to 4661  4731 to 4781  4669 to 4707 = 4.2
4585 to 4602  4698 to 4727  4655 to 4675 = 1.0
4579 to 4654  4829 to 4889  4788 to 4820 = 2.8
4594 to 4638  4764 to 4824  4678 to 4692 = 2.1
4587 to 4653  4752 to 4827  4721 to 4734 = 1.8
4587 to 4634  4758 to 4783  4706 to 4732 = 3.1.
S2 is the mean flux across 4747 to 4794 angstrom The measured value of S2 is 8.52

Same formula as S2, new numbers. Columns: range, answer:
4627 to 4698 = 10.4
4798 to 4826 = 8.26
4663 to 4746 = 9.05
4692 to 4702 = 8.98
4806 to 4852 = 8.39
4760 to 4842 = 8.43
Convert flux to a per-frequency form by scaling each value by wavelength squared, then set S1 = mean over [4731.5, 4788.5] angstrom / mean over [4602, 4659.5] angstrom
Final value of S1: 0.7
